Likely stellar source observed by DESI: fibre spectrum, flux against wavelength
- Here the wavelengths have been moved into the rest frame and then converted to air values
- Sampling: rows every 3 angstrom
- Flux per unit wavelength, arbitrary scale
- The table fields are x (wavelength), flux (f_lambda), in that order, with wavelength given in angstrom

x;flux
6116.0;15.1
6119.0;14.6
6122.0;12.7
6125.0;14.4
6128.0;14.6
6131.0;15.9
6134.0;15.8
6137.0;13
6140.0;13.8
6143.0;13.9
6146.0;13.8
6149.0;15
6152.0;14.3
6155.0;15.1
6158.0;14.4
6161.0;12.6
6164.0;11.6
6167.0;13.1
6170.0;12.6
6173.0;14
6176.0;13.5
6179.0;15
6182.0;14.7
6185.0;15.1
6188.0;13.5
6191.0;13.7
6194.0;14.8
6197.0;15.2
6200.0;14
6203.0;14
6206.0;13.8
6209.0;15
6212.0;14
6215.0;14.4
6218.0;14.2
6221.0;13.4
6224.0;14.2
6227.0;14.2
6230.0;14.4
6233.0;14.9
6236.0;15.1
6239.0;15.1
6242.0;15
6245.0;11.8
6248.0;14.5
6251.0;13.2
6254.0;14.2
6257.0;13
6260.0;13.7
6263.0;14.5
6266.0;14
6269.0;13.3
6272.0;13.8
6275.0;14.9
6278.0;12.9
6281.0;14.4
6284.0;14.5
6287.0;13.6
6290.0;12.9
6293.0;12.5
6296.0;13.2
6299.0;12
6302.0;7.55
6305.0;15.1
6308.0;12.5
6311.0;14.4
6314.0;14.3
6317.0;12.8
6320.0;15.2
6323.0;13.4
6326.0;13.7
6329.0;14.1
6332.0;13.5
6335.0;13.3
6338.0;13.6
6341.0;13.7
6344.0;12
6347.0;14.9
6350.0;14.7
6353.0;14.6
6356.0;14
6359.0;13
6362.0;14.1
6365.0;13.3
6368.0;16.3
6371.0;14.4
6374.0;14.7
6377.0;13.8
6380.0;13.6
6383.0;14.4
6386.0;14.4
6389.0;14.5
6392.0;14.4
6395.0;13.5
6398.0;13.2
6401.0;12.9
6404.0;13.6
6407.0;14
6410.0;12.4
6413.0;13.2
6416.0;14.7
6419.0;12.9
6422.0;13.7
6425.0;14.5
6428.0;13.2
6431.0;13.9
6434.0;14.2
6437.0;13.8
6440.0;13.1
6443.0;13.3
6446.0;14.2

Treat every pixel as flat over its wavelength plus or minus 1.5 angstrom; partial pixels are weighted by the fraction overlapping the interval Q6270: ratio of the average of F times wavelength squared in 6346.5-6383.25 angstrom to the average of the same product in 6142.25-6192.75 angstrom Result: 1.1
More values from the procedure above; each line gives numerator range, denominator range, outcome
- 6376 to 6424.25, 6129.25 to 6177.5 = 1.07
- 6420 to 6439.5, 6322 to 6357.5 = 1.03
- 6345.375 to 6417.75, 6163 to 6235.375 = 1.05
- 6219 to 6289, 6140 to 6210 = 1.03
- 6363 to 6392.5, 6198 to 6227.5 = 1.07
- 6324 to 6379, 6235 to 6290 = 1.03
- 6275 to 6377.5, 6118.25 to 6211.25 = 1.02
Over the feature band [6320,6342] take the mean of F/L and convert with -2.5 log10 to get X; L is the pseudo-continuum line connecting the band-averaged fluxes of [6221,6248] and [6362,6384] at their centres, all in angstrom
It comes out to 0.05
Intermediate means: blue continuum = 14.3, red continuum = 14.3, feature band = 13.7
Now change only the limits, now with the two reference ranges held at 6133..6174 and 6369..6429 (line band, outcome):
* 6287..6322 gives 0.07 mag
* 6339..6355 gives -0.01 mag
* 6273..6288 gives -0.02 mag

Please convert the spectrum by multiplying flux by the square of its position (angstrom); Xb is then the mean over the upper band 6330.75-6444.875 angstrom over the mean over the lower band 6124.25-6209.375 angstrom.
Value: 1.0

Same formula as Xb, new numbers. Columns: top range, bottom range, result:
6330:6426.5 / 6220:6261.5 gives 1.03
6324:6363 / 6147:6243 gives 1.02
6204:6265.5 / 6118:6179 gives 1.04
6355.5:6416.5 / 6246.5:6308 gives 1.08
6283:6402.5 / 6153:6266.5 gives 1.02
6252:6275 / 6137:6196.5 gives 1.03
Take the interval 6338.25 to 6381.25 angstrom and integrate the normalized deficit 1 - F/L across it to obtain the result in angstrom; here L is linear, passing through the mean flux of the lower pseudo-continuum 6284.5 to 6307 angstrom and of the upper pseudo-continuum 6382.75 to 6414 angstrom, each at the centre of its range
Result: -2.74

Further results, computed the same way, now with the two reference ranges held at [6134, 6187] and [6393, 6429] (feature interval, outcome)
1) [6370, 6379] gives -0.46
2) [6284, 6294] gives 0.33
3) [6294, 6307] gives 1.59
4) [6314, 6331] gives -0.28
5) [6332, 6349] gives 0.10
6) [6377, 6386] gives -0.32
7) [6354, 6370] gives -0.69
